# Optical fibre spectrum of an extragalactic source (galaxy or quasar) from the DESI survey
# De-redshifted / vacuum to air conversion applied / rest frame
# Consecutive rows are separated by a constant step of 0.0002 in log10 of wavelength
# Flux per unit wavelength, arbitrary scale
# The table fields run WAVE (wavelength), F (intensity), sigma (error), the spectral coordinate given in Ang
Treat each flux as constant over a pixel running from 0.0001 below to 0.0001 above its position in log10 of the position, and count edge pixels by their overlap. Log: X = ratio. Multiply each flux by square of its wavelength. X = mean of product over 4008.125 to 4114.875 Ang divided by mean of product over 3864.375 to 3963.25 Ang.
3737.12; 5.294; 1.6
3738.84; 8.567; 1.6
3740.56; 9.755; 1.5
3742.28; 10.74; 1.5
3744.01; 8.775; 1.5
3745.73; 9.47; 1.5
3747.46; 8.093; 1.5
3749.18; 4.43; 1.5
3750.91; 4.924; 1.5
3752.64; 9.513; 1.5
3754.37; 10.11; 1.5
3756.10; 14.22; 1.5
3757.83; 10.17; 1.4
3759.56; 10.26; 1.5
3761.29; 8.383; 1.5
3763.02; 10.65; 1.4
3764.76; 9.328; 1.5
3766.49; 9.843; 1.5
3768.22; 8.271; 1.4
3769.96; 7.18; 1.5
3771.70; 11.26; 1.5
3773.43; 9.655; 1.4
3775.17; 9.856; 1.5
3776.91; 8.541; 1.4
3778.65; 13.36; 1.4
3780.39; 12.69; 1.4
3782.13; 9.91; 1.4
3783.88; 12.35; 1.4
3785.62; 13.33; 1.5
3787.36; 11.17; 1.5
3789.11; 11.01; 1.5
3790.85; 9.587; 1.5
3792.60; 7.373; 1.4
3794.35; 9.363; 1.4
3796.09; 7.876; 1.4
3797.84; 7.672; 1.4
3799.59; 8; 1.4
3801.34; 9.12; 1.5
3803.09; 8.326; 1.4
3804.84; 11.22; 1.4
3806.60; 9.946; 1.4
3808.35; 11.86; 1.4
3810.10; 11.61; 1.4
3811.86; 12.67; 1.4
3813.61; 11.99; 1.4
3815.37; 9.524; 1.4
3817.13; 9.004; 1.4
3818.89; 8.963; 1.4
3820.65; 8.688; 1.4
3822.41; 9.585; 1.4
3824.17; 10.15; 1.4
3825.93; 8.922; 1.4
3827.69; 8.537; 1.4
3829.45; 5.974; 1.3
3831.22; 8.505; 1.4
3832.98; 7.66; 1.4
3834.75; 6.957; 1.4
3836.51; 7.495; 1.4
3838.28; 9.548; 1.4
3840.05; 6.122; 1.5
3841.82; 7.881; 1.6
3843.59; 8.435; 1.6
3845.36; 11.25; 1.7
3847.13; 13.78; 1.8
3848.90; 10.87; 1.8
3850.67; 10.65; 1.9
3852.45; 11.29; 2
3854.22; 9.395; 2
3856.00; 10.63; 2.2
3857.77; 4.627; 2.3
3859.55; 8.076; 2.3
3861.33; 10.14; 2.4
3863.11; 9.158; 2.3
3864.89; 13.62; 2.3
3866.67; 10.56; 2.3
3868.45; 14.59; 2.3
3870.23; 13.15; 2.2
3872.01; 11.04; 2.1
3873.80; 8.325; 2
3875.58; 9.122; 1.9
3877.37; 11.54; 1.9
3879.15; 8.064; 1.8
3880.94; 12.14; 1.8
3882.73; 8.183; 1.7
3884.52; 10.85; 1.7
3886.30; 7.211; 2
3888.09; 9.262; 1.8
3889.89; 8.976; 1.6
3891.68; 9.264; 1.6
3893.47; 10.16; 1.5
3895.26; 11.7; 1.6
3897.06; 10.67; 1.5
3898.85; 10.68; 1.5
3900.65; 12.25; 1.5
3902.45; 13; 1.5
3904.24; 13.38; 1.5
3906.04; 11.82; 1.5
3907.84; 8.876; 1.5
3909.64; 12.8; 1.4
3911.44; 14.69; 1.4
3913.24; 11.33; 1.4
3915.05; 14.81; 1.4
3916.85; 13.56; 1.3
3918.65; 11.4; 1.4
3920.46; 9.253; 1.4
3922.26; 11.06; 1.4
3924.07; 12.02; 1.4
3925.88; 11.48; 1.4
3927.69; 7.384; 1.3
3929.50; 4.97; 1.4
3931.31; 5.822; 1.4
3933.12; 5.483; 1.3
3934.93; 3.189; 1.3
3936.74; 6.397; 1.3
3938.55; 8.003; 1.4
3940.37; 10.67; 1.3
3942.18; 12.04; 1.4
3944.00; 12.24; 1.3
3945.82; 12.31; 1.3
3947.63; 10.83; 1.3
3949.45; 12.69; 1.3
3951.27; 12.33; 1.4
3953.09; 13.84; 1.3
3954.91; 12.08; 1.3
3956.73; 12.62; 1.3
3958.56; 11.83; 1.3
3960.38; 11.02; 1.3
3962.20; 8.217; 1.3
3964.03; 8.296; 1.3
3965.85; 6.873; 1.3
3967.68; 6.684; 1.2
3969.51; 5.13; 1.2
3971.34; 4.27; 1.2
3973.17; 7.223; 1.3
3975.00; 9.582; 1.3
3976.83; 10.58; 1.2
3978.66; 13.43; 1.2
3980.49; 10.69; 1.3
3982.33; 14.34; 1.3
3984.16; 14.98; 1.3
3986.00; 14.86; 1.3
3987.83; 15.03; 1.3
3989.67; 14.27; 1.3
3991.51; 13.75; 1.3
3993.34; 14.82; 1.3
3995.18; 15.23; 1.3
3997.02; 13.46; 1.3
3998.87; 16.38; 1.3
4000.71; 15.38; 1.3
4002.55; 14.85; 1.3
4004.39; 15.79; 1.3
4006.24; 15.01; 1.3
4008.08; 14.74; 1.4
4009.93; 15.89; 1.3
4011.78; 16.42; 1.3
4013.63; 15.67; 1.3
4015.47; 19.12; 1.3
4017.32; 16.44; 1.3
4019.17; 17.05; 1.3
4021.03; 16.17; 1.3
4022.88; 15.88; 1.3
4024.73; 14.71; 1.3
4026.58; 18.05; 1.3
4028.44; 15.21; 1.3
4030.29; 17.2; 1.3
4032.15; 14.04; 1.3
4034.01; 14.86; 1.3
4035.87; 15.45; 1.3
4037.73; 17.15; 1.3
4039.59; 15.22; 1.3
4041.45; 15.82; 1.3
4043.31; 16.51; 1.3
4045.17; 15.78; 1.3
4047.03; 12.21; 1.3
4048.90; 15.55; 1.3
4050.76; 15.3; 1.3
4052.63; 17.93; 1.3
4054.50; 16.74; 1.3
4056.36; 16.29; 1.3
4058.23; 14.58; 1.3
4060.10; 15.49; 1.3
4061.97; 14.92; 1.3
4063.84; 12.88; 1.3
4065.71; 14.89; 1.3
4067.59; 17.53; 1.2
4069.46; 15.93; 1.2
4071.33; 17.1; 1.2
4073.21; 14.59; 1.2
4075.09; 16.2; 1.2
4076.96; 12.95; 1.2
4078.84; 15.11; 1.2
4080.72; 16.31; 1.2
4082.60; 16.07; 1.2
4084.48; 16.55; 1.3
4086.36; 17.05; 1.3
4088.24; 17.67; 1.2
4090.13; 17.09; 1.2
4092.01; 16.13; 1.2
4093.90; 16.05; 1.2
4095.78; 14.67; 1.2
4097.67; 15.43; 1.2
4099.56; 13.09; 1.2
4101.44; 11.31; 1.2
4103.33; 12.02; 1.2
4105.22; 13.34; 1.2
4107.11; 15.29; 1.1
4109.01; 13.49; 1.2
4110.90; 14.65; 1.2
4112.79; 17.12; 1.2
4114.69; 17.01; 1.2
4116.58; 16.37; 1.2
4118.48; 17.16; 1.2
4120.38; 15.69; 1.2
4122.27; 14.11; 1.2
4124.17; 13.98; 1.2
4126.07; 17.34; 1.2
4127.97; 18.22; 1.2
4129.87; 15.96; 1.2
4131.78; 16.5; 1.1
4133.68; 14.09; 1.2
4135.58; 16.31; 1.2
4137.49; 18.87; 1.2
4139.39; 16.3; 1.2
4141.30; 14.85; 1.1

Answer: 1.58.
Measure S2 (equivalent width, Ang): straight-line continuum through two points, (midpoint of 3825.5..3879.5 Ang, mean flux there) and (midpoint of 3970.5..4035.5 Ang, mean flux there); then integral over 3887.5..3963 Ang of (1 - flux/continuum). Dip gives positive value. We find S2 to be 7.9 Ang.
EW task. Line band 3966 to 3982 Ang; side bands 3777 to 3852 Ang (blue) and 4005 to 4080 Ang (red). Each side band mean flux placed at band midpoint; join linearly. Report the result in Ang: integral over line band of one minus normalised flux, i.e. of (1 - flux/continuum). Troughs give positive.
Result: 6.1 Ang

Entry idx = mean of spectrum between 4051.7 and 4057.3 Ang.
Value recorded 17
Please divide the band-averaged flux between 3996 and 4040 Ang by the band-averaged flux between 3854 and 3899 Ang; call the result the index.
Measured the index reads 1.6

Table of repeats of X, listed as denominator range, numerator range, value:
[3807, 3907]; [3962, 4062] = 1.53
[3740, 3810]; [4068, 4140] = 1.90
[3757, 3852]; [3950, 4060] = 1.60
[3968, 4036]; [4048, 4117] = 1.13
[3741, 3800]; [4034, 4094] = 1.90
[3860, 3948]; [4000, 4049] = 1.62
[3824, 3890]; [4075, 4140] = 1.85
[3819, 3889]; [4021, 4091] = 1.83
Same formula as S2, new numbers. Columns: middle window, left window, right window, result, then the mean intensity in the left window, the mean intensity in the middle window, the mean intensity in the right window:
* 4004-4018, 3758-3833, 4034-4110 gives -2.02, 9.77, 16.1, 15.3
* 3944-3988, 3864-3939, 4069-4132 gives 4.39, 10.3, 10.8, 15.5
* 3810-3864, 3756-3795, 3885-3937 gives 5.05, 10.3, 9.26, 10.1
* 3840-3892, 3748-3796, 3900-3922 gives 6.54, 9.84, 10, 12.2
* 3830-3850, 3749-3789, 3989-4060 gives 4.69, 10.1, 8.93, 15.7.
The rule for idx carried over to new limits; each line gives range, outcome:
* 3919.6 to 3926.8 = 11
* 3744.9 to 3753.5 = 7.27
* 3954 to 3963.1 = 11.2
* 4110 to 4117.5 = 16.3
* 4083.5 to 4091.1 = 17.1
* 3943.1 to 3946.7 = 12.3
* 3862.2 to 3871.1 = 12.2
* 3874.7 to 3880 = 9.59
